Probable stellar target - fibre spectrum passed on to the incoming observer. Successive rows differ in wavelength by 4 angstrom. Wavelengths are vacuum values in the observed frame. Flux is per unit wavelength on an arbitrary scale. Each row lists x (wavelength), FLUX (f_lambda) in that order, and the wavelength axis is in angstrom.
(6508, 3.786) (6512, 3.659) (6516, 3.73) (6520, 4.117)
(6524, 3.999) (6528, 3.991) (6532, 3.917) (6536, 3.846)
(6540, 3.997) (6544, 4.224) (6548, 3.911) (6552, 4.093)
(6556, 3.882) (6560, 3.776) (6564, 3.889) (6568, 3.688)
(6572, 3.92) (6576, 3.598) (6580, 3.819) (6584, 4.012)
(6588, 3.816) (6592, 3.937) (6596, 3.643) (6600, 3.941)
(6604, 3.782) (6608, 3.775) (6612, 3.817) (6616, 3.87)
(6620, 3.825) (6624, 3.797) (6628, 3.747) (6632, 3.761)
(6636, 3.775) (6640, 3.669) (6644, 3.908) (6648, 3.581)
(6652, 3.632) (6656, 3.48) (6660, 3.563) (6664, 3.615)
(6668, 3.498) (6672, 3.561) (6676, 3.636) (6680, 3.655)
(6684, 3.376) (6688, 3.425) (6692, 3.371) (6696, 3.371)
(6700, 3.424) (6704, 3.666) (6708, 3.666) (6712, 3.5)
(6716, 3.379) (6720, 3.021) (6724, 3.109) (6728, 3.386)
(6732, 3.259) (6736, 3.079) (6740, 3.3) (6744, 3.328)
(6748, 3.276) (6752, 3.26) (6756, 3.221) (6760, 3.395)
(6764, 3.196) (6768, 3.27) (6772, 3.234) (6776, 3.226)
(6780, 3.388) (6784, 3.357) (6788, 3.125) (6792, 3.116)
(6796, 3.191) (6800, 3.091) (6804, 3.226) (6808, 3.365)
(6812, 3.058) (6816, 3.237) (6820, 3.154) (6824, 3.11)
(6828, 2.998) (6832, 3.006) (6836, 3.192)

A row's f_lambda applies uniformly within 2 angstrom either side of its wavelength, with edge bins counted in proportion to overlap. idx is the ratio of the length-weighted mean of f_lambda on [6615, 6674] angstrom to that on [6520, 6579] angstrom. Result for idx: 0.9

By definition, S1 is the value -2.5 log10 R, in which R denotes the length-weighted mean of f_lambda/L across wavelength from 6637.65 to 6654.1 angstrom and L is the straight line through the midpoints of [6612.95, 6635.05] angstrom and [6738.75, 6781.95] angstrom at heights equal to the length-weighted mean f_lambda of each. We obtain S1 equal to 0.006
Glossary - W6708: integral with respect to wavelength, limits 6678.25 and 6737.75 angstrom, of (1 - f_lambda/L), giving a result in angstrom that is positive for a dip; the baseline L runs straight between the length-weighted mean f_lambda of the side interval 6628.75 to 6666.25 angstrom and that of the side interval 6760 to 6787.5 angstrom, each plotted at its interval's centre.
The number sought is 1.75 angstrom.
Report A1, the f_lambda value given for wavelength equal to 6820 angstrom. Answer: 3.154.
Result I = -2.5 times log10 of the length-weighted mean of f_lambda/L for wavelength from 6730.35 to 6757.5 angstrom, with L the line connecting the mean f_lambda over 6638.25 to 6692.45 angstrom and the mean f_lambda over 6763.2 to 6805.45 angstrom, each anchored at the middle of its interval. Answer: 0.03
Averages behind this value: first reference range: 3.57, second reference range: 3.22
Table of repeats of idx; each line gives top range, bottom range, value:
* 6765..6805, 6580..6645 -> 0.84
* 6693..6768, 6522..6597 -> 0.85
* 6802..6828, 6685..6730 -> 0.94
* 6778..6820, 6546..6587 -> 0.83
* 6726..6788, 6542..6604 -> 0.85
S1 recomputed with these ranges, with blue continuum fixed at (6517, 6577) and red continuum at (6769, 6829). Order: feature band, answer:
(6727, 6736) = 0.04 mag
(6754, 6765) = 0.01 mag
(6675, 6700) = 0.02 mag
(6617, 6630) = -0.03 mag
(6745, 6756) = 0.02 mag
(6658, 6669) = 0.01 mag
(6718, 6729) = 0.09 mag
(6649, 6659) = 0.02 mag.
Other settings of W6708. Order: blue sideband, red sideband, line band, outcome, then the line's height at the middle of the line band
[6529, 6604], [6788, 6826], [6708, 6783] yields 1.6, 3.35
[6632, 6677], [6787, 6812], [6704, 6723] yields 0.2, 3.45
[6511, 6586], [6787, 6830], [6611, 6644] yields -1.0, 3.67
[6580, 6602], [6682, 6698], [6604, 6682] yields -1.8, 3.61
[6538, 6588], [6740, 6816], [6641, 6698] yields 0.4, 3.57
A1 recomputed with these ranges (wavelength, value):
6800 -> 3.091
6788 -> 3.125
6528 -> 3.991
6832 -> 3.006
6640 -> 3.669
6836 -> 3.192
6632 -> 3.761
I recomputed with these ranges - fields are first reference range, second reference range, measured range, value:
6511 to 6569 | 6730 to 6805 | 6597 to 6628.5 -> -0.033 mag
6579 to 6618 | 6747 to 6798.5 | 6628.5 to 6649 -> -0.012 mag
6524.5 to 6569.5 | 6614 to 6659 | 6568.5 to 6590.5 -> 0.009 mag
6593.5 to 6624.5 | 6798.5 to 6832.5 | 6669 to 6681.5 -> -0.003 mag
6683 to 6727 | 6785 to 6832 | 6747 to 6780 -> -0.004 mag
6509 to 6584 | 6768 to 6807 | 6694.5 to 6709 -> -0.021 mag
